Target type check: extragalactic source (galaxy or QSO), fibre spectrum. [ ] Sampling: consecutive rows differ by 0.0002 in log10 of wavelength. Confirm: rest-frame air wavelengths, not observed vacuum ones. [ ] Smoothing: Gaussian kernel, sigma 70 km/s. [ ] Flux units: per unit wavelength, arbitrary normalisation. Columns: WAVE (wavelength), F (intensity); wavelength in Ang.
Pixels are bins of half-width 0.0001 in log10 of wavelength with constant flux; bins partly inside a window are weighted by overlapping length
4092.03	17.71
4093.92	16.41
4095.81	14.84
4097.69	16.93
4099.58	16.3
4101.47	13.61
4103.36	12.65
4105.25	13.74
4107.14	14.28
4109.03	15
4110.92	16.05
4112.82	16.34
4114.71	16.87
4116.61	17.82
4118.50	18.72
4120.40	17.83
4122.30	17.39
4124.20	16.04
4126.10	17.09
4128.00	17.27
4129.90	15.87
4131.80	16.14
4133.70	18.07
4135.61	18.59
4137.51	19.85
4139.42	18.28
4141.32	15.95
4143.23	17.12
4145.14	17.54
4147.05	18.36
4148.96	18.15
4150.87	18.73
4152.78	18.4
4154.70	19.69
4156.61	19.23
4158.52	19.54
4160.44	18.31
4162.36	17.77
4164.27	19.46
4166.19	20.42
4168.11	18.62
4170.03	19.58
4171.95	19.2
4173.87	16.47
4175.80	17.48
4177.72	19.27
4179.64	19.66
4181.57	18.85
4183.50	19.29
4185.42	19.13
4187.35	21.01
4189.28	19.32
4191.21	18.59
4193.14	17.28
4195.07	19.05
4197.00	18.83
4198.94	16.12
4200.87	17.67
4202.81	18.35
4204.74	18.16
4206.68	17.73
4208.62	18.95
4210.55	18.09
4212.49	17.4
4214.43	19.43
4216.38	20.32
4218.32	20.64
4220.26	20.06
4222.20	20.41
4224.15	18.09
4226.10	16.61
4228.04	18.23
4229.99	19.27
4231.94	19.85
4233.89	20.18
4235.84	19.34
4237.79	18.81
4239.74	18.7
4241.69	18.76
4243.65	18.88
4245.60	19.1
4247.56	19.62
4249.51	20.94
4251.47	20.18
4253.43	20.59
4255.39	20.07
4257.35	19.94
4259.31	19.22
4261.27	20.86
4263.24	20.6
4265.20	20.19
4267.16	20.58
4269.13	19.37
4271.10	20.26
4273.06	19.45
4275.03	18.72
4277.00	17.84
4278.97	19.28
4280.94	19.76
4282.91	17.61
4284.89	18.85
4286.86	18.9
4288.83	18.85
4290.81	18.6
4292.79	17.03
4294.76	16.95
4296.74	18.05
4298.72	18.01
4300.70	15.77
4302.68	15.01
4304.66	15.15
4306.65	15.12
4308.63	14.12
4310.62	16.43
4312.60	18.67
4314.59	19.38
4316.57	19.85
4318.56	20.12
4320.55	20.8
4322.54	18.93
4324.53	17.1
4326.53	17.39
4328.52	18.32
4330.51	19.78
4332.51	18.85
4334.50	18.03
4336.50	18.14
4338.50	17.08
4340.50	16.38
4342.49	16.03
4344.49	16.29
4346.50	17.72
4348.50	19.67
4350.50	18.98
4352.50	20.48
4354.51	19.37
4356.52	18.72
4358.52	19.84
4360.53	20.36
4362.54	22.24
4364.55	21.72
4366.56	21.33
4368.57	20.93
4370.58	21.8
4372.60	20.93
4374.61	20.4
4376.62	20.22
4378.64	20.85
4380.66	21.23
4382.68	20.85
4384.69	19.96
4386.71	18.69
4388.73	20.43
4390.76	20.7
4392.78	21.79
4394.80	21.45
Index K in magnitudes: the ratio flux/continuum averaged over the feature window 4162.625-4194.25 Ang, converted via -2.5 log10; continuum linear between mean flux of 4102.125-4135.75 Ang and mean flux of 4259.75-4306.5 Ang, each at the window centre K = -0.11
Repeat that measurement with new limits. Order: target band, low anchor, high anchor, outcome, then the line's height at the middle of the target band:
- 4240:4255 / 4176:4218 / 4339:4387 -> -0.04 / 19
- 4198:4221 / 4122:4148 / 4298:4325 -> -0.07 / 17.4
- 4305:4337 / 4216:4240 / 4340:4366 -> 0.06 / 19.2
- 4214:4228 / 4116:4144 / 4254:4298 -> -0.04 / 18.5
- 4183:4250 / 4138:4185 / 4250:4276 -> 0.03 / 19.4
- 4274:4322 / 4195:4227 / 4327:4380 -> 0.07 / 19.1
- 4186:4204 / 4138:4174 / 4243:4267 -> 0.04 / 19.1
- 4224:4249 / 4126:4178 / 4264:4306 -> -0.04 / 18.3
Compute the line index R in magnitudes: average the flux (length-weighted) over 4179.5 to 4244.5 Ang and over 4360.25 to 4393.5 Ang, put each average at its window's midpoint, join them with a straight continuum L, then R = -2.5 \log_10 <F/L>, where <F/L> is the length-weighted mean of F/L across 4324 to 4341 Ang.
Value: 0.13 mag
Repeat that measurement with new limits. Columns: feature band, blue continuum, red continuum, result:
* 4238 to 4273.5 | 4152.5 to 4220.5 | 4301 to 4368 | -0.069 mag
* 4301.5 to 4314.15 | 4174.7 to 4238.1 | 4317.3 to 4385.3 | 0.208 mag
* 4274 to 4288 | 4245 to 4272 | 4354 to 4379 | 0.085 mag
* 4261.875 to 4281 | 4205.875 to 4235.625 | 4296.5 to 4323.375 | -0.083 mag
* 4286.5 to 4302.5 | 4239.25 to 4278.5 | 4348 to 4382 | 0.139 mag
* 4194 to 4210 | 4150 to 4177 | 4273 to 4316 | 0.019 mag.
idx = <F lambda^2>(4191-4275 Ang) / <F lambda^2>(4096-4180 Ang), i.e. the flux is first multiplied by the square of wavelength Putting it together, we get 1.15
